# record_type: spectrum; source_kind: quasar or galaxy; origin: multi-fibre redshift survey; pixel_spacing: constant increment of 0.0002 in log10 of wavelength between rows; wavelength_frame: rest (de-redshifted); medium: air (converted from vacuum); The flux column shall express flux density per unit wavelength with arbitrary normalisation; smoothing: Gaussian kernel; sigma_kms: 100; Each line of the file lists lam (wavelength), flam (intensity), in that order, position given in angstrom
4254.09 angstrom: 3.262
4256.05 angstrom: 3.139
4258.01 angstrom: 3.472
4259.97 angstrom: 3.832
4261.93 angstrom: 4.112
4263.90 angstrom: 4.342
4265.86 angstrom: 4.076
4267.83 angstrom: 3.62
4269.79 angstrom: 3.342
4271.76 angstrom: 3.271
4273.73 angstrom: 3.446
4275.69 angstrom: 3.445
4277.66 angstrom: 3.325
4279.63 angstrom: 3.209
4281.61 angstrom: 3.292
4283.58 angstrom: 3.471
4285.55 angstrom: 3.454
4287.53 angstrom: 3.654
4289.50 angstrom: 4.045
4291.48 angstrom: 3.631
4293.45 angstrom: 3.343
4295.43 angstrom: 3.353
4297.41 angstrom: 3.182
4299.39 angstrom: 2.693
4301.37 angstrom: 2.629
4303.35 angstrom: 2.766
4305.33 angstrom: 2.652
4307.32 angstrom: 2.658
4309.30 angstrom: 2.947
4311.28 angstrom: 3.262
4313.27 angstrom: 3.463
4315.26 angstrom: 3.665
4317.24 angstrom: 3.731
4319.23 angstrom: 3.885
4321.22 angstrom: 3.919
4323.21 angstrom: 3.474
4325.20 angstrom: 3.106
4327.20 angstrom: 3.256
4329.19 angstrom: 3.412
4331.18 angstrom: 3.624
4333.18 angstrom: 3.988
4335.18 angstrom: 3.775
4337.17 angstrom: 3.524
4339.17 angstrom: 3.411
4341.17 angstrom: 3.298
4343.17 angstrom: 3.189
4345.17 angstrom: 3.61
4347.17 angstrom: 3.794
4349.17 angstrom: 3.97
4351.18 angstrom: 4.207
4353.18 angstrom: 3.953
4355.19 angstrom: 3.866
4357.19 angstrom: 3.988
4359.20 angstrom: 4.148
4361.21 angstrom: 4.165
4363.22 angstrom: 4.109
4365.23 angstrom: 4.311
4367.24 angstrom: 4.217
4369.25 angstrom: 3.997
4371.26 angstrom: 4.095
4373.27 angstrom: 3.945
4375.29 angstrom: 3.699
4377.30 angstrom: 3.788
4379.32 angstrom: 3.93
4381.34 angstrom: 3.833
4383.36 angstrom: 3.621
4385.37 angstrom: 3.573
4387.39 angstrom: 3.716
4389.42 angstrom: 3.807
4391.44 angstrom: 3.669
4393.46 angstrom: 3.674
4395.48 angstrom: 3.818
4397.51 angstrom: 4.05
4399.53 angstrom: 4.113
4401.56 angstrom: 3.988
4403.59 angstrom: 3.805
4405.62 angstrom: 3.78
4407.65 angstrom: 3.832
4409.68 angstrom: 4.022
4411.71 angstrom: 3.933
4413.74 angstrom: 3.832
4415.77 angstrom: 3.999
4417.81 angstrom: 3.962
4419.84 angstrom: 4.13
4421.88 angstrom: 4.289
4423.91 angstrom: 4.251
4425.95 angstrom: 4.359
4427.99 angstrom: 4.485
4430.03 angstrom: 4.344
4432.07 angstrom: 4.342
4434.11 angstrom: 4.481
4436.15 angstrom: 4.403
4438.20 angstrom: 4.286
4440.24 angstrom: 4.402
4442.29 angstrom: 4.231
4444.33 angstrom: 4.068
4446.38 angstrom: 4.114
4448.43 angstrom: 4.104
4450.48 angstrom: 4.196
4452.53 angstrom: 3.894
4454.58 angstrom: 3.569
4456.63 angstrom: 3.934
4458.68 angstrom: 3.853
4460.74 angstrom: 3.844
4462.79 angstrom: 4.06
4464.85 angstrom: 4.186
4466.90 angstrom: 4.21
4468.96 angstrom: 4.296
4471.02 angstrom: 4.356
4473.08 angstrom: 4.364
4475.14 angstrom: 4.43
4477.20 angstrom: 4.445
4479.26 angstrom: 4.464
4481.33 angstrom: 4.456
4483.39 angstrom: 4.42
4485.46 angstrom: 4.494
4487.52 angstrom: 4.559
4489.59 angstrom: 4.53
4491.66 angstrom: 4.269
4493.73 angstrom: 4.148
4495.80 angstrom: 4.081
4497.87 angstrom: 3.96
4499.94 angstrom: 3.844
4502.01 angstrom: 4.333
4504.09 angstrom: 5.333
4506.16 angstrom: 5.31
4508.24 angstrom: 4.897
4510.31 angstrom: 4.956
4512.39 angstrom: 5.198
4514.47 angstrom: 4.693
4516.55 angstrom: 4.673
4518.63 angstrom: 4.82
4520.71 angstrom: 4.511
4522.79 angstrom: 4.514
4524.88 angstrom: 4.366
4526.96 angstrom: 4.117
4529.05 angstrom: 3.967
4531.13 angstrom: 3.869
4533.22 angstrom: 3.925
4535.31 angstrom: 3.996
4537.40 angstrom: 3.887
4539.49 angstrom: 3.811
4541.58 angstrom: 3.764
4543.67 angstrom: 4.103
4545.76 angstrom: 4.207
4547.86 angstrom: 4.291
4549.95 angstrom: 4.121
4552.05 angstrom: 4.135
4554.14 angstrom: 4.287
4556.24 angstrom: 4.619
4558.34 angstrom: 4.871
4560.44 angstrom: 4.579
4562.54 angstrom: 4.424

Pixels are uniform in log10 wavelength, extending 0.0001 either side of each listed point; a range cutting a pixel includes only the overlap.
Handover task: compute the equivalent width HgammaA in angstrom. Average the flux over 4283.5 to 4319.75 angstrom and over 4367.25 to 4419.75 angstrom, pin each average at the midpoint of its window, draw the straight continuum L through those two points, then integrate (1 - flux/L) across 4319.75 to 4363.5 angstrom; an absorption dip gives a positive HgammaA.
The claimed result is -2.2 angstrom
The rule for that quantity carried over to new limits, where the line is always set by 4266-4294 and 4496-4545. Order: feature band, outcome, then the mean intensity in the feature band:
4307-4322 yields 0.6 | 3.47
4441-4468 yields 0.7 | 4.02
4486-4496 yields -0.2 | 4.35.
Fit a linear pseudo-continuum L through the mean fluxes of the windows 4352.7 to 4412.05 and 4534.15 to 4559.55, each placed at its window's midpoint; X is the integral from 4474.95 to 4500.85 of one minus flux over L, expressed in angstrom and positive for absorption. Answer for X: -1.5 angstrom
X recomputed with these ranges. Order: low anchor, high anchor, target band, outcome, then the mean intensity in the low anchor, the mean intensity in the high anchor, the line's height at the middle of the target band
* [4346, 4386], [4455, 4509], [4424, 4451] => -0.6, 3.96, 4.34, 4.19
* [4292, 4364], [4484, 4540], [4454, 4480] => 0.2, 3.5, 4.41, 4.19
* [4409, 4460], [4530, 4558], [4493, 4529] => -3.9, 4.14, 4.1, 4.11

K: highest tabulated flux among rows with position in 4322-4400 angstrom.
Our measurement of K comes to 4.311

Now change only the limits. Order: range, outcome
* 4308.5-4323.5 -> 3.919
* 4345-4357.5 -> 4.207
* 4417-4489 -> 4.559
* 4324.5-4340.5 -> 3.988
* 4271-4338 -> 4.045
